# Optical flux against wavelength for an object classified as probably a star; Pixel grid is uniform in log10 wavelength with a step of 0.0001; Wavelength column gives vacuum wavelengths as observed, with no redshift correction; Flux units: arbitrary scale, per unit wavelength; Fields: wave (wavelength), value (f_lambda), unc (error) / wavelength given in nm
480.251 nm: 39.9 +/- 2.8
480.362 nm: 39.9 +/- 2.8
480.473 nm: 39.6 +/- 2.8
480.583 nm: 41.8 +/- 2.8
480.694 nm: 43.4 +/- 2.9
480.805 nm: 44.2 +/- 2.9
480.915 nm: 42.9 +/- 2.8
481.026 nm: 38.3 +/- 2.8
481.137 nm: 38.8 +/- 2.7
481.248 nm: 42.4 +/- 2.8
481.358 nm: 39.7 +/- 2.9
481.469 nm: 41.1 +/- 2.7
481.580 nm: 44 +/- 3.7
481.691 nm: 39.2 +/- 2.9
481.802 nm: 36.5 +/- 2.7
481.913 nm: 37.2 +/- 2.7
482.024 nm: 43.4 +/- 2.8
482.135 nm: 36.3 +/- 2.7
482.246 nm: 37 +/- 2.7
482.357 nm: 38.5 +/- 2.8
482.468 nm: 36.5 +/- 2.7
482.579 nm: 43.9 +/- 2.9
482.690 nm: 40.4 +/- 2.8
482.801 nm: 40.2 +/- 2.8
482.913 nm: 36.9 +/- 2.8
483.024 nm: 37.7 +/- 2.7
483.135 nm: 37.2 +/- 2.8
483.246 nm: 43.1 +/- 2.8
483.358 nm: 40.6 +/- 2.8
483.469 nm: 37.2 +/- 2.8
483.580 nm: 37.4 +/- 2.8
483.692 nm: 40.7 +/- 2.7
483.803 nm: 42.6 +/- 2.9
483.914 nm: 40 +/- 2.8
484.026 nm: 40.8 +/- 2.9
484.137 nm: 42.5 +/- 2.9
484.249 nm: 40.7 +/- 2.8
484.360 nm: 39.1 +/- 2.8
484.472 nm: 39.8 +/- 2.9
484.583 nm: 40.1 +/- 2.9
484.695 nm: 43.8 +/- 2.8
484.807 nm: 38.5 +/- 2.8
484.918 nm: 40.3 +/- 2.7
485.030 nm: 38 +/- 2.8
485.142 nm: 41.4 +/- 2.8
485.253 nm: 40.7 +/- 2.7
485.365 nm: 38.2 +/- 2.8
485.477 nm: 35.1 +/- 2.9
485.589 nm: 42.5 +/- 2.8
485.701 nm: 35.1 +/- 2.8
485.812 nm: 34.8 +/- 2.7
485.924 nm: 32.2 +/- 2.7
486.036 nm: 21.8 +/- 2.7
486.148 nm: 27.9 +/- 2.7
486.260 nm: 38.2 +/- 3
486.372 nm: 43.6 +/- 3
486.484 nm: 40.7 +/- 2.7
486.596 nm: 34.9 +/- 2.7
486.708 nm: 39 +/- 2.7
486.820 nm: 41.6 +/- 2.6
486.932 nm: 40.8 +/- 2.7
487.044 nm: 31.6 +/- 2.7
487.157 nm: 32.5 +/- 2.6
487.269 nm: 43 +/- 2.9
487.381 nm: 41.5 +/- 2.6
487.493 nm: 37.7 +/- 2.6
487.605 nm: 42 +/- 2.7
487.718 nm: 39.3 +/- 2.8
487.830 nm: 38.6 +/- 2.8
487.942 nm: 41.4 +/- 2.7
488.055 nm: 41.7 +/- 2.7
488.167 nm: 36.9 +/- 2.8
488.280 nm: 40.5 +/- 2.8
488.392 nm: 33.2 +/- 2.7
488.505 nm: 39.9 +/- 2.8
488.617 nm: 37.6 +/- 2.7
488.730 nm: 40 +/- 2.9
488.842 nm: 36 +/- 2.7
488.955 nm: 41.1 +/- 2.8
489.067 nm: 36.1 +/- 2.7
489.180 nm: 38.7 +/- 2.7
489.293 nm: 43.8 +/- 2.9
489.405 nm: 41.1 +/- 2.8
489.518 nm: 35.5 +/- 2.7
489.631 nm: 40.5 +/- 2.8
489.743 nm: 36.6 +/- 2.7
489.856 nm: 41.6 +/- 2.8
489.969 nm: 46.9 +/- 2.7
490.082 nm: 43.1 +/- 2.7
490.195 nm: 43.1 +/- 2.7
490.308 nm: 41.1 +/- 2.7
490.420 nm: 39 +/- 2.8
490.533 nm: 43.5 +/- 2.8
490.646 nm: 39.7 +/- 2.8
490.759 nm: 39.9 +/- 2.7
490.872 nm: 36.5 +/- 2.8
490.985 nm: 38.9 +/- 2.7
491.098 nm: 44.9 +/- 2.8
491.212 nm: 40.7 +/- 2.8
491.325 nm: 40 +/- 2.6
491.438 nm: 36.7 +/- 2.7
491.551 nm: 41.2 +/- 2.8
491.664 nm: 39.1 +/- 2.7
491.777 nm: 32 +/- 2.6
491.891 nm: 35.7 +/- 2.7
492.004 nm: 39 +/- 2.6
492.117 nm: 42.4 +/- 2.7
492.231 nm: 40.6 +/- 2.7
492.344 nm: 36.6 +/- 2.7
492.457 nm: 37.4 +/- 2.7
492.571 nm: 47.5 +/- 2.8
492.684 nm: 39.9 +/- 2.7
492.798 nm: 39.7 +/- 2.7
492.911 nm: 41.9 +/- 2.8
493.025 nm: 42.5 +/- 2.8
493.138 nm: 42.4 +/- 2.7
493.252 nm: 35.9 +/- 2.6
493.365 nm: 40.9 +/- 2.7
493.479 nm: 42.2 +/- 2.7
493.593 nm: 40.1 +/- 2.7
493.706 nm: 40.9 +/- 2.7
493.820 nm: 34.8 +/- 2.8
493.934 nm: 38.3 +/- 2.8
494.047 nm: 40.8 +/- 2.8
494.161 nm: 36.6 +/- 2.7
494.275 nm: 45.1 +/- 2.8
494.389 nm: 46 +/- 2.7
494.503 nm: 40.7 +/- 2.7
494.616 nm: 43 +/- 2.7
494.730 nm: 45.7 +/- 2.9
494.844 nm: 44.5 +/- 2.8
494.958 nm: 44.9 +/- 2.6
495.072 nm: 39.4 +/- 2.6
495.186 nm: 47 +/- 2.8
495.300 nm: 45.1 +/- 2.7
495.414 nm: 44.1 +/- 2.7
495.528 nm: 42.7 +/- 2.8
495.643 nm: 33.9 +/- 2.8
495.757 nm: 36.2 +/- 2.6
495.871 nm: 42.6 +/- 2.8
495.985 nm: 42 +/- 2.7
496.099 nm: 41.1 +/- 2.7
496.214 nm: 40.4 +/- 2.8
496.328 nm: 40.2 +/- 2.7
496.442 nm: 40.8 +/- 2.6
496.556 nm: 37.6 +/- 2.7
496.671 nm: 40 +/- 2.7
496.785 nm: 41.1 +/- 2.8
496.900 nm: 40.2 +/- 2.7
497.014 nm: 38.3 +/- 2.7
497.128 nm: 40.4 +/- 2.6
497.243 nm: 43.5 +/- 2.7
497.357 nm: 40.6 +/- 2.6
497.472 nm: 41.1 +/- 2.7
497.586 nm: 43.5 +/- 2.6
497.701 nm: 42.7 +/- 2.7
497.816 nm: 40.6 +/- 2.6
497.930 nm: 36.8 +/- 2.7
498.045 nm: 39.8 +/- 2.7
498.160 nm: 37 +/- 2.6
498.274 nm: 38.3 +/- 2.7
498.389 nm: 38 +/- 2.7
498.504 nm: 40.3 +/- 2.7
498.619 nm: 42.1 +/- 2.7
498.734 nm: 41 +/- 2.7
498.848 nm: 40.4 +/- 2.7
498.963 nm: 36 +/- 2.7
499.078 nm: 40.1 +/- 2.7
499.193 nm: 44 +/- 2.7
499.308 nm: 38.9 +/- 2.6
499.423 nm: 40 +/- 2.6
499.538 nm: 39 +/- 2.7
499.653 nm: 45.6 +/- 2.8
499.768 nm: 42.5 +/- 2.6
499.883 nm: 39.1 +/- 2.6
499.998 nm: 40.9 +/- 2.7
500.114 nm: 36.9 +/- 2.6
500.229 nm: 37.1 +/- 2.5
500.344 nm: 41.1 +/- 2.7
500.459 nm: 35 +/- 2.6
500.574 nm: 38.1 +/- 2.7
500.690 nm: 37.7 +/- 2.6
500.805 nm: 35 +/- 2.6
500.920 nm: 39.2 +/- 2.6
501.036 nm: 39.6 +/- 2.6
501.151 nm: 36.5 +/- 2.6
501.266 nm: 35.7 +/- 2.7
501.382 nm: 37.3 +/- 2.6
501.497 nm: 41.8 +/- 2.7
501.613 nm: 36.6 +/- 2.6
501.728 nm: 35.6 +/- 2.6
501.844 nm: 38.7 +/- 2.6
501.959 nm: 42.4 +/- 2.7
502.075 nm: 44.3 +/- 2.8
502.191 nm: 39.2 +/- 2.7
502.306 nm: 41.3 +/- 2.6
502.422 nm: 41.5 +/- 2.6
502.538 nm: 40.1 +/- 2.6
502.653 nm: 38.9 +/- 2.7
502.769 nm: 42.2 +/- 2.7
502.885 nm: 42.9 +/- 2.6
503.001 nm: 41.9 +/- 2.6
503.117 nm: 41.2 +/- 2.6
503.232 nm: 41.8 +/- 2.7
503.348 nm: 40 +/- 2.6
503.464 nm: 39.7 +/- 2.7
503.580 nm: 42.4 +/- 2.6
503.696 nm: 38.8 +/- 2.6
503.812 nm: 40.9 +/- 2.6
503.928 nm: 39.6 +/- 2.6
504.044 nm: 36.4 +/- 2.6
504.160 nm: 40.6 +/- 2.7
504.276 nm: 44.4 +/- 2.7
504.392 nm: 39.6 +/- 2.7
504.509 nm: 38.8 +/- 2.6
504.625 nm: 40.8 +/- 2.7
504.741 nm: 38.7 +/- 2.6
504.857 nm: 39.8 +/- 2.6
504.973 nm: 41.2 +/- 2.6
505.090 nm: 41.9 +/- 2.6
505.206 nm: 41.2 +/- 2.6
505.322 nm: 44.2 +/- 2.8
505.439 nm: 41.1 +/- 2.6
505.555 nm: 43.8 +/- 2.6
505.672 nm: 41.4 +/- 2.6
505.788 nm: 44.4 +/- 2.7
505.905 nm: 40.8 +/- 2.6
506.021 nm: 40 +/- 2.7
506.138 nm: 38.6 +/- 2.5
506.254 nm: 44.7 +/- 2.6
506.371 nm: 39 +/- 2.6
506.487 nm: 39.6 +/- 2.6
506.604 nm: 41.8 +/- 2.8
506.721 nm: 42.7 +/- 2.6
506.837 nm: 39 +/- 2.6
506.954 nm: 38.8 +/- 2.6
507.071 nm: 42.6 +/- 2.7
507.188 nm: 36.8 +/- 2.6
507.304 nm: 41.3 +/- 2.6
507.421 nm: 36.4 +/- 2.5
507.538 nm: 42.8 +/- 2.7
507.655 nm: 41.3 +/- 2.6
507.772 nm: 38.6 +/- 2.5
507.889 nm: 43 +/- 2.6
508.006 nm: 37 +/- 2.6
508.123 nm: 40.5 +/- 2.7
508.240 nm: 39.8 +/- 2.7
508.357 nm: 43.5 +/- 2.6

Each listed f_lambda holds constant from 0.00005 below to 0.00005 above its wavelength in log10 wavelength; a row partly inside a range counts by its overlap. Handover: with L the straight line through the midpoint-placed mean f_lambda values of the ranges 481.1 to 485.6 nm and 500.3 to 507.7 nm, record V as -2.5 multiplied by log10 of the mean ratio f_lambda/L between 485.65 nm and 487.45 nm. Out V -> 0.102 mag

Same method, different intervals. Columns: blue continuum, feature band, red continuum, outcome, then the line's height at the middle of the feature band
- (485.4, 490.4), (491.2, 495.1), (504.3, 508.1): -0.04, 39.1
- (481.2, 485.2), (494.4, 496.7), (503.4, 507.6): -0.04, 40.3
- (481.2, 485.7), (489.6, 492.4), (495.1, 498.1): 0.01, 40.4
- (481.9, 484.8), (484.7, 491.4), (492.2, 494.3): 0.03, 39.9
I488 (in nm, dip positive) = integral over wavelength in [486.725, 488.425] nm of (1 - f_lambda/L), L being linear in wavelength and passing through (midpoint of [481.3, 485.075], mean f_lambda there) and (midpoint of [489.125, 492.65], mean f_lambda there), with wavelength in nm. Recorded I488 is 0.045 nm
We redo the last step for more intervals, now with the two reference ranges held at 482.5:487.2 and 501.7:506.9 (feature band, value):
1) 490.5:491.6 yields -0.03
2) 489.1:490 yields -0.03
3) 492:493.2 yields -0.05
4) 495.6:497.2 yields 0.01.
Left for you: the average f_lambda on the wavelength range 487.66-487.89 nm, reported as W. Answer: 39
